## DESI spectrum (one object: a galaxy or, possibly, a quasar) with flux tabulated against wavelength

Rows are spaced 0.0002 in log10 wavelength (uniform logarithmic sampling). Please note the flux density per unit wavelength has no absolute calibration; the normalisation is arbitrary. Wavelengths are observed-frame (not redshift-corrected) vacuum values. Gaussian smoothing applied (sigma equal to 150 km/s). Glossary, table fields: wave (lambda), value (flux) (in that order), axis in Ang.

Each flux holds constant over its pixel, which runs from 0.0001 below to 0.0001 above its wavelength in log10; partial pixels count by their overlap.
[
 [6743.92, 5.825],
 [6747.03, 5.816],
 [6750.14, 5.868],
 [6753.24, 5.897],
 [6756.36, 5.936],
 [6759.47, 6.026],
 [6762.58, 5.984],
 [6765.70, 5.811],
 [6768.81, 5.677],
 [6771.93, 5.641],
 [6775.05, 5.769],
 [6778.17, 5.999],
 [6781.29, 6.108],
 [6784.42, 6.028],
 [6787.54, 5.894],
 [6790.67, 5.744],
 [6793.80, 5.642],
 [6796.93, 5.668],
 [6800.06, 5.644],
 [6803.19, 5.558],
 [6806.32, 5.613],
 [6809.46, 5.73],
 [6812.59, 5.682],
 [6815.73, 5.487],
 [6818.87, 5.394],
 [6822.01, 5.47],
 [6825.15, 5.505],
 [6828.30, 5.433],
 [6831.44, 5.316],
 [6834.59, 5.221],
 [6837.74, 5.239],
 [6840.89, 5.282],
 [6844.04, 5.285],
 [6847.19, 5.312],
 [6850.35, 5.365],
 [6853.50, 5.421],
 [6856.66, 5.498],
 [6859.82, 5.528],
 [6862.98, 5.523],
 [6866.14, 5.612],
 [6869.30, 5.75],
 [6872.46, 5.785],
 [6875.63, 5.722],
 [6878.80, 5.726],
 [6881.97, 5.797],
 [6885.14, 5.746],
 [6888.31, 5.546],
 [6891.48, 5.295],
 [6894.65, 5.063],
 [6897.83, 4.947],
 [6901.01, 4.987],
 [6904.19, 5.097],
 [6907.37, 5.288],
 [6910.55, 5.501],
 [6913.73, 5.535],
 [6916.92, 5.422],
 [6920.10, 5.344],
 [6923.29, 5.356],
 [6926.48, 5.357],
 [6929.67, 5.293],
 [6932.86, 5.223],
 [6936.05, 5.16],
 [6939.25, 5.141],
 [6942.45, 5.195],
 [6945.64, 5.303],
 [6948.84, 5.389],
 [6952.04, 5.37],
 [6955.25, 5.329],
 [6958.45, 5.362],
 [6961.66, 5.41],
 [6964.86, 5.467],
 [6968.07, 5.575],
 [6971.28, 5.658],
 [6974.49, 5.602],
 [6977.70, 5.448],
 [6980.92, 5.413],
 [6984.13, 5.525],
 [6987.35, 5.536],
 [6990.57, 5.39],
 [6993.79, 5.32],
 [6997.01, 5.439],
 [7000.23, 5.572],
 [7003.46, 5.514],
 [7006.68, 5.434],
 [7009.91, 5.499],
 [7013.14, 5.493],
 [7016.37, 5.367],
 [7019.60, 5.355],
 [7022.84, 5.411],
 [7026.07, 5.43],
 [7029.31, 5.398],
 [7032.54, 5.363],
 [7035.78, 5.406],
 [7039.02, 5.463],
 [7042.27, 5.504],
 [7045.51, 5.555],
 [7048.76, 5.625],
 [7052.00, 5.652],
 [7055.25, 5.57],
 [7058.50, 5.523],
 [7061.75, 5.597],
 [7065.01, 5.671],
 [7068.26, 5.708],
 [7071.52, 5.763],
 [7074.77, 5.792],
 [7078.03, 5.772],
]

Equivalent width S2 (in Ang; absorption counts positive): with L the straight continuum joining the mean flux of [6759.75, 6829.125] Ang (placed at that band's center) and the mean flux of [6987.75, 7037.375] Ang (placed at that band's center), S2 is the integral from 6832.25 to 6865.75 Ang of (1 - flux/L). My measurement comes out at 1.58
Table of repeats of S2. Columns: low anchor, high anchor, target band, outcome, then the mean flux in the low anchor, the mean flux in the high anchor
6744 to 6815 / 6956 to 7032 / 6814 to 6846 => 2.0 Ang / 5.8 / 5.46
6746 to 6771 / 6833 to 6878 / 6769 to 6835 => 0.5 Ang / 5.87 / 5.47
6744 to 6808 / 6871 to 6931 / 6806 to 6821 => 0.3 Ang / 5.82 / 5.41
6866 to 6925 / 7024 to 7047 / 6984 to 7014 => -0.1 Ang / 5.44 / 5.45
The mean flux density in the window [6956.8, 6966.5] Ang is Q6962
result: 5.42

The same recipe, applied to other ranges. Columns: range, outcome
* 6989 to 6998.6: 5.38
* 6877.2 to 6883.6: 5.76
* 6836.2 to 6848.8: 5.28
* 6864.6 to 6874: 5.72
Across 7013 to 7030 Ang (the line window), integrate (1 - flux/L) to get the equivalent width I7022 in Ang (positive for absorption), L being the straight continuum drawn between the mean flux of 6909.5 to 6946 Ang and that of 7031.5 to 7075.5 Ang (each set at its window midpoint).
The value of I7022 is 0.35 Ang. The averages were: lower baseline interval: 5.32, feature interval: 5.4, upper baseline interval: 5.58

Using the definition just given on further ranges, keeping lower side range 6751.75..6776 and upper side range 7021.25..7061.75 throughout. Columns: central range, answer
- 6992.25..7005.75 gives 0.2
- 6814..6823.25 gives 0.5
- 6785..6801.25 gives 0.2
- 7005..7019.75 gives 0.3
